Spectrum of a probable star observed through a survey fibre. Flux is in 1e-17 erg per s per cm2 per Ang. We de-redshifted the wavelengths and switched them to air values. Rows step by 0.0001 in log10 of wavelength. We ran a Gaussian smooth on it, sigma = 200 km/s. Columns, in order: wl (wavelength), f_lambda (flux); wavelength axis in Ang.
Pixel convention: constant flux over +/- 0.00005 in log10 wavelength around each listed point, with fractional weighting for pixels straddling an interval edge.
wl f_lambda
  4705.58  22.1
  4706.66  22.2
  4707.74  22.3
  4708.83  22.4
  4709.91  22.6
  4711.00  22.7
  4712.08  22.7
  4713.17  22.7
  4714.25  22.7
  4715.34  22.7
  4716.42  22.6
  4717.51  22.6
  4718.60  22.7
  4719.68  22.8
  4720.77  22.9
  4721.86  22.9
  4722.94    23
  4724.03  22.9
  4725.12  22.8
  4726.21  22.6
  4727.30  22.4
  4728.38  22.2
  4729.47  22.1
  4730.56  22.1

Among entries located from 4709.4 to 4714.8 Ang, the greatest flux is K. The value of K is 22.7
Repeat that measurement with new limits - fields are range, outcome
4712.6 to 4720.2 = 22.8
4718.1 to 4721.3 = 22.9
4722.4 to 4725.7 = 23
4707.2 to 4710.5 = 22.6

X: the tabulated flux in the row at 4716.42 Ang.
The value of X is 22.6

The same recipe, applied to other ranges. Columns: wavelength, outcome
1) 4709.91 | 22.6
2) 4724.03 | 22.9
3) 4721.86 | 22.9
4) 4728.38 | 22.2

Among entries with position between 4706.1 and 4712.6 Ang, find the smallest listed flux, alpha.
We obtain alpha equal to 22.2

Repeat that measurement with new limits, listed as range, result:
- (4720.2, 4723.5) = 22.9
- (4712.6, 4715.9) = 22.7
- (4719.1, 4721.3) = 22.8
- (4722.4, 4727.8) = 22.4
